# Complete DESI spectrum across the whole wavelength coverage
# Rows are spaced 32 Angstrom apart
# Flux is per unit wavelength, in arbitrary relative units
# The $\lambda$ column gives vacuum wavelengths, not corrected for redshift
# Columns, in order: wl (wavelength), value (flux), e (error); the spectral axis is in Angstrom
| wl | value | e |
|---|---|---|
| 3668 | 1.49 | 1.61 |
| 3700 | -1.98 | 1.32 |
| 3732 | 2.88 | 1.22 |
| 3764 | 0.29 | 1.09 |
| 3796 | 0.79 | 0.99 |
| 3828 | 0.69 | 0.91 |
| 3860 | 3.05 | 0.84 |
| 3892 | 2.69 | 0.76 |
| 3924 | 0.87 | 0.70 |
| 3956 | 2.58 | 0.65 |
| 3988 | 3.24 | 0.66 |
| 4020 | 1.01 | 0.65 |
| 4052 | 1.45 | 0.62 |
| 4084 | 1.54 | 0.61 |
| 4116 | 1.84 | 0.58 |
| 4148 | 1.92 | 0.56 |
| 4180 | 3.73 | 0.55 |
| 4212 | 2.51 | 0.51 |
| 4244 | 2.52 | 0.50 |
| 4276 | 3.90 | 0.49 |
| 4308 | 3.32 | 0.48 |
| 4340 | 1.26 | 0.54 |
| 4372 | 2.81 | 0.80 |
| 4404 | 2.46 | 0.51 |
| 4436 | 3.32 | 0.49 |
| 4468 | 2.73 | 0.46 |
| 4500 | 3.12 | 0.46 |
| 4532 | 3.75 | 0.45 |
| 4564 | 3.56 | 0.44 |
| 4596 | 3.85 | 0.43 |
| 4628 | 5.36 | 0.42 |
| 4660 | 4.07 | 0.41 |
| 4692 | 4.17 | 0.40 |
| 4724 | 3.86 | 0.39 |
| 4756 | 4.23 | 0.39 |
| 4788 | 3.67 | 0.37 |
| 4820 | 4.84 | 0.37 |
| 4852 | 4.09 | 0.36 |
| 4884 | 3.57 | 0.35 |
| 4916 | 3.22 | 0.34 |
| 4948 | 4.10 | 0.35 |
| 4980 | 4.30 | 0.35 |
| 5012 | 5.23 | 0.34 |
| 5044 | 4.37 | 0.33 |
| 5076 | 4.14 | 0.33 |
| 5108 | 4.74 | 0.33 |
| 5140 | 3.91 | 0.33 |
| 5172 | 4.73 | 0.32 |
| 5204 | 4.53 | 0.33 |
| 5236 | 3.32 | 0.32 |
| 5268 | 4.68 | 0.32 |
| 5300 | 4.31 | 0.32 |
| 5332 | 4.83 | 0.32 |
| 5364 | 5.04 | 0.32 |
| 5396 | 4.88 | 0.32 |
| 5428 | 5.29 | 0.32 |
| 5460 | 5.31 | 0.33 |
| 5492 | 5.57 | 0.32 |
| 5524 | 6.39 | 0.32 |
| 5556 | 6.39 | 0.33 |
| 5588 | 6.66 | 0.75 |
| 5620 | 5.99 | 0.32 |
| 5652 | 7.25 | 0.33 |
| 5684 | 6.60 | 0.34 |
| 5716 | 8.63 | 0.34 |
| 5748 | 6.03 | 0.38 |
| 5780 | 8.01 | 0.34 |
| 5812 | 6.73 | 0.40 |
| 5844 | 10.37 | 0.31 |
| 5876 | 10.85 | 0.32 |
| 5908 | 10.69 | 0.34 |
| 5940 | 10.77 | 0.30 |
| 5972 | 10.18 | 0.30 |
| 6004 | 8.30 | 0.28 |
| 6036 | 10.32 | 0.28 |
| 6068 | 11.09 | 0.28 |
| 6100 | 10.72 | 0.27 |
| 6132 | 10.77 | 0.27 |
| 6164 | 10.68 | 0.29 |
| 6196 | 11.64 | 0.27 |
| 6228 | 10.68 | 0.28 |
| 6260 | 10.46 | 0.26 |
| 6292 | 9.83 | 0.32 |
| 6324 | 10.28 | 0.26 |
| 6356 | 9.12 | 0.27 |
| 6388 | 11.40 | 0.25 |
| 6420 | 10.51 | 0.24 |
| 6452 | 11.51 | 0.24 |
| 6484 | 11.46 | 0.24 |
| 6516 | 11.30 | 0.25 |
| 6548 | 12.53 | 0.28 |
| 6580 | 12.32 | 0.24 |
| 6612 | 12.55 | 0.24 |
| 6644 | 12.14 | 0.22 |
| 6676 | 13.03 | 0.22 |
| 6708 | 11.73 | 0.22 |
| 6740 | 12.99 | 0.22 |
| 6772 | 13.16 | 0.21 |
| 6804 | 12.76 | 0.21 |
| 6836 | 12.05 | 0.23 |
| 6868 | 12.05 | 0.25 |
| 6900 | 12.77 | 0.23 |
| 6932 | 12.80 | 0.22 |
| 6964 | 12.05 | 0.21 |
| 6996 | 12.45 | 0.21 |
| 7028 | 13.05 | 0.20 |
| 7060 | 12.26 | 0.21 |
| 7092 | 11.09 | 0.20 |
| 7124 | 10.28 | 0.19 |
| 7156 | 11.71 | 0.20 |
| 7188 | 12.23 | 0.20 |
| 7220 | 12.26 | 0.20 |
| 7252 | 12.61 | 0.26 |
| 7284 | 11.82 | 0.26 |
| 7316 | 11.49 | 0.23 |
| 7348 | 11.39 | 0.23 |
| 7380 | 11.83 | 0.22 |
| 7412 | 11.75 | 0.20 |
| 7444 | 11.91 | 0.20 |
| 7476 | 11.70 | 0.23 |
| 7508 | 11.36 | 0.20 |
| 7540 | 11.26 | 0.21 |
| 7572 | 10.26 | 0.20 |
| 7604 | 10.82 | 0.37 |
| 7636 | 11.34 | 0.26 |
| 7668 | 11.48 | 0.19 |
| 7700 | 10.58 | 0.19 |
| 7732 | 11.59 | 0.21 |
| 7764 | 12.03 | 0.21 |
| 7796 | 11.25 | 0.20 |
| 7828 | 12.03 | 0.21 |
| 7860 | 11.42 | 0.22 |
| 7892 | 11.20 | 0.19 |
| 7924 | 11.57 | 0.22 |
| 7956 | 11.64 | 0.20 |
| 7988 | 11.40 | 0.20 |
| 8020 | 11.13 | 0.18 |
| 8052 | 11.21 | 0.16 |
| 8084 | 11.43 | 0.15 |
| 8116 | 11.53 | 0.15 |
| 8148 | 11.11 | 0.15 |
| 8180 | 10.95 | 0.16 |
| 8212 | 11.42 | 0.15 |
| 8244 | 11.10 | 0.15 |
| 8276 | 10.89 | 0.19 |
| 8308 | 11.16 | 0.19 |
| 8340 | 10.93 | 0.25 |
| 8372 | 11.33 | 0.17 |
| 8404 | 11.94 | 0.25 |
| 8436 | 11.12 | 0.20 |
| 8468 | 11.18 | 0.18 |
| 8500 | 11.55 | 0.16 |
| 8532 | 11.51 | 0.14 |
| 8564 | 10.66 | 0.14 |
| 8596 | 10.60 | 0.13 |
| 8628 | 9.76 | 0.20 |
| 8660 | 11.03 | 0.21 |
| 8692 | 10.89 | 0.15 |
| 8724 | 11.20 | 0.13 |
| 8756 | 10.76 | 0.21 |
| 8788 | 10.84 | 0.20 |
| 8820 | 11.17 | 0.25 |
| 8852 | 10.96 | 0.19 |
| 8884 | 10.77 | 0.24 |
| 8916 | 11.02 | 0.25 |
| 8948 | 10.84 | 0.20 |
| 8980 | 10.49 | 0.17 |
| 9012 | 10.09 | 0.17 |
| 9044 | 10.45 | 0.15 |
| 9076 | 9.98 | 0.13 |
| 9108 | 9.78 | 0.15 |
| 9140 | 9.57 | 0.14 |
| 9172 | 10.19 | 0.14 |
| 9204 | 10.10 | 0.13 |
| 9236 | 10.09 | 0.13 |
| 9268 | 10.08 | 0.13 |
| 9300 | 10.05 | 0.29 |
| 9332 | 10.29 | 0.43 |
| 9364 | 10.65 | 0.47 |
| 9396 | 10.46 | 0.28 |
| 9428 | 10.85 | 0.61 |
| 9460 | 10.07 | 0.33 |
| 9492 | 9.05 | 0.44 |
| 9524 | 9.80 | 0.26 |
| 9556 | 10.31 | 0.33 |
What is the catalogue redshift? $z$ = 0.46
